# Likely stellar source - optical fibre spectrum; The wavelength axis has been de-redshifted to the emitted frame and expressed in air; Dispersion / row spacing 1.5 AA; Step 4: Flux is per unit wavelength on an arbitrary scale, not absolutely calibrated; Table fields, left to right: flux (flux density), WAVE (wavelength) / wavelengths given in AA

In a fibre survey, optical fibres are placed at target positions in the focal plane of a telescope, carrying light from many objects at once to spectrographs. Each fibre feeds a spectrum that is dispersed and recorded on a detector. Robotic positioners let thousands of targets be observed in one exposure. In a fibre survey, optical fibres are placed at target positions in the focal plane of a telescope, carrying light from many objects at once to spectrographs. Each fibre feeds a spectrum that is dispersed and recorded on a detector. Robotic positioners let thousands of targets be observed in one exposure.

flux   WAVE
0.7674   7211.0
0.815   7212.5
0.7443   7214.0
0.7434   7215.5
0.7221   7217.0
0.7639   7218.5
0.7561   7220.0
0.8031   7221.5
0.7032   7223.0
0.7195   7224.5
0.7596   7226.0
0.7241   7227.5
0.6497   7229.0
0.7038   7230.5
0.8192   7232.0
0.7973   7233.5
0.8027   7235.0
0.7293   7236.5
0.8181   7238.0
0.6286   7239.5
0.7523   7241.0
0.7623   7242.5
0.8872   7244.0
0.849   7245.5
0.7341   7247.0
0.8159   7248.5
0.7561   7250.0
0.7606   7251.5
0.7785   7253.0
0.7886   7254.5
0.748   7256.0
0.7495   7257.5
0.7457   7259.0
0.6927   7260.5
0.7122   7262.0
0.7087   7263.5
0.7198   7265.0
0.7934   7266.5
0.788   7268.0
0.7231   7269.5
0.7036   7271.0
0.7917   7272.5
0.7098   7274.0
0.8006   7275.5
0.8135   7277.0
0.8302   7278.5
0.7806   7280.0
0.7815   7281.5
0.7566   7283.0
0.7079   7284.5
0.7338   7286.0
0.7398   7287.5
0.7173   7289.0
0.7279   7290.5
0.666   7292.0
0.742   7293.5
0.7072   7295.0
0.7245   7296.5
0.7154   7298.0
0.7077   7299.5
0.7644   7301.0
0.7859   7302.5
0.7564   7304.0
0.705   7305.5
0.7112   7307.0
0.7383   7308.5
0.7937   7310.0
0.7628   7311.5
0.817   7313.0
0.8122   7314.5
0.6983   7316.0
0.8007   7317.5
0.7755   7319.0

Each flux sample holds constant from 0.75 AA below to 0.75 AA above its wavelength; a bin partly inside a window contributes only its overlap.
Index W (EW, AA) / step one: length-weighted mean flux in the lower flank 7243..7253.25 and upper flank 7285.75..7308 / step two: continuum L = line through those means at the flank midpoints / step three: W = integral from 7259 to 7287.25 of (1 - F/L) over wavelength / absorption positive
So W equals 0.32 AA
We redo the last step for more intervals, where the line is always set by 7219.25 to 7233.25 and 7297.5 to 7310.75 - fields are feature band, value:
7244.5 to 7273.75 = -0.6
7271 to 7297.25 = -0.2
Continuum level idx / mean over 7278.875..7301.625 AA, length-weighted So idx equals 0.733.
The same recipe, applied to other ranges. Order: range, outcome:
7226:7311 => 0.751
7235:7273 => 0.758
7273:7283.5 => 0.783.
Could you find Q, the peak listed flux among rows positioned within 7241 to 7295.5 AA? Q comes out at 0.8872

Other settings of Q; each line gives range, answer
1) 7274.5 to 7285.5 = 0.8302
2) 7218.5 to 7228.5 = 0.8031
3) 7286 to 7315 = 0.817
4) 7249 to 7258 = 0.7886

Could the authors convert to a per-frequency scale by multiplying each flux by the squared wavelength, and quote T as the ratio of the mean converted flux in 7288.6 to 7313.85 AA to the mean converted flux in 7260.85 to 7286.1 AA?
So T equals 1.0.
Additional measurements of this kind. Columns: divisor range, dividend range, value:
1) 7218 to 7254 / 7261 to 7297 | 0.99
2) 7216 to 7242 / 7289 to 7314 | 1.01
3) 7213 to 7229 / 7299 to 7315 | 1.05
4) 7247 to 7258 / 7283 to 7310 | 0.96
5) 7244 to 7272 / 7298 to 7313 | 1.00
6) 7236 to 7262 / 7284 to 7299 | 0.95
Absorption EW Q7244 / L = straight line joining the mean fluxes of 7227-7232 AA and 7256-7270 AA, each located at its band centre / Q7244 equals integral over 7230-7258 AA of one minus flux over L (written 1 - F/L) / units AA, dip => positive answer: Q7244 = -2.0 AA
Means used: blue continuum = 0.71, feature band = 0.774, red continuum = 0.738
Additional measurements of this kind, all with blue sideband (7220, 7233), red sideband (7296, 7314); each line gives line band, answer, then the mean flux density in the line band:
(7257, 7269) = 0.1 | 0.738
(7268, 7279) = -0.3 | 0.767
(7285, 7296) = 0.4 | 0.719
